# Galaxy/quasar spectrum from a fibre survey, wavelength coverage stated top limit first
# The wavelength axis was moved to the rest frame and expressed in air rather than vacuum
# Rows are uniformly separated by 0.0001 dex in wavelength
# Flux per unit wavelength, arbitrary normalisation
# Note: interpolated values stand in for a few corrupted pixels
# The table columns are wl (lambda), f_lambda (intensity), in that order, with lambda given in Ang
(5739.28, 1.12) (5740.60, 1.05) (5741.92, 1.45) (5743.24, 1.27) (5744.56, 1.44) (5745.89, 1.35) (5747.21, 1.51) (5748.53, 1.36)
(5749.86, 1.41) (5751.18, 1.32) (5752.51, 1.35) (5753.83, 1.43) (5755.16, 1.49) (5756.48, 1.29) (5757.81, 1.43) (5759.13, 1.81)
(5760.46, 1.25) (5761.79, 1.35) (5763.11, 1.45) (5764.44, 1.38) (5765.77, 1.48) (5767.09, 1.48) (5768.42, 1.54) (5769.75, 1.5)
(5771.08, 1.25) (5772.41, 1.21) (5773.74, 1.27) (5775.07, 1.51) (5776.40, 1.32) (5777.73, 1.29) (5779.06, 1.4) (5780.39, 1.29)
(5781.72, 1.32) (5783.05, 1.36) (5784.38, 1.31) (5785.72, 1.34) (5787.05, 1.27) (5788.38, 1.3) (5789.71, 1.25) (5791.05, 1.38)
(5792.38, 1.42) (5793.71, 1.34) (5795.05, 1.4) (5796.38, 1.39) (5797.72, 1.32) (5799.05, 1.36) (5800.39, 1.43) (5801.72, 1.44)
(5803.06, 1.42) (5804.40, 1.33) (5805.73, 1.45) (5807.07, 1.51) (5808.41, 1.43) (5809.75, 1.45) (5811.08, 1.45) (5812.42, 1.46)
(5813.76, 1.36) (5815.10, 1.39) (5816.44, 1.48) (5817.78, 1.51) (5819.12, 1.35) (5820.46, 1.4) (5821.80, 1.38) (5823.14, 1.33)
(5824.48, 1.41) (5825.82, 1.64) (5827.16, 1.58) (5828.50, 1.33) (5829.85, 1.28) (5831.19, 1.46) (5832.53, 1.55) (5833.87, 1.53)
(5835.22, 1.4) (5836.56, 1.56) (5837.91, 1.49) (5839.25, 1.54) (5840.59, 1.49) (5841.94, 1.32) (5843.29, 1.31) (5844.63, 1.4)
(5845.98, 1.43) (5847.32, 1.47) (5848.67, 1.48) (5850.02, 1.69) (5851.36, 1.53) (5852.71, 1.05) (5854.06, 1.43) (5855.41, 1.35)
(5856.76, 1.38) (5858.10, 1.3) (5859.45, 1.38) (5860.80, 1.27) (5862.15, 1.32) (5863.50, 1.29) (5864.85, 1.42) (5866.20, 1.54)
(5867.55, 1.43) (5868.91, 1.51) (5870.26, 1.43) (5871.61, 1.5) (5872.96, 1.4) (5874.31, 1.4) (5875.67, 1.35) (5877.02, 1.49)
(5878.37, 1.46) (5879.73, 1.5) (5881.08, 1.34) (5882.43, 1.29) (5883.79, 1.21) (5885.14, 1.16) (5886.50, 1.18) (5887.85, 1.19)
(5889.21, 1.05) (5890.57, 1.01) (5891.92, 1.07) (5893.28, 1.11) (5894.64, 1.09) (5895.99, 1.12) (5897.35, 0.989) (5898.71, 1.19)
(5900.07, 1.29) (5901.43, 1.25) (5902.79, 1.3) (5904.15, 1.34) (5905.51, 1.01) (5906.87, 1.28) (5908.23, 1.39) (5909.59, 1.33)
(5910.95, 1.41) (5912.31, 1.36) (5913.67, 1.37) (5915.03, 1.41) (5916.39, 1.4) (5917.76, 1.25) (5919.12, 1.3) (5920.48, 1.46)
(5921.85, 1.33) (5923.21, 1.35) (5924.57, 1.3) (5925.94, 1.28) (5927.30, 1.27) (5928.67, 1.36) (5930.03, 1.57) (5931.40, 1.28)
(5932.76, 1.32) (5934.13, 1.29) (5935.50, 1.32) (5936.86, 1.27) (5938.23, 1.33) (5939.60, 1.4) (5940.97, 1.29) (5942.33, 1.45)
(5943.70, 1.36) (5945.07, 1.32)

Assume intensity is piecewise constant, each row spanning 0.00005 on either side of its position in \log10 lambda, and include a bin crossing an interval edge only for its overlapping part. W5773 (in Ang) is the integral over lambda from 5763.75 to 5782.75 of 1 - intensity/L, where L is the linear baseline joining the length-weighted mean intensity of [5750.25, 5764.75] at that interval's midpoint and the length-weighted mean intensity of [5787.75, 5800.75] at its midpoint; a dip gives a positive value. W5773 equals 0.2 Ang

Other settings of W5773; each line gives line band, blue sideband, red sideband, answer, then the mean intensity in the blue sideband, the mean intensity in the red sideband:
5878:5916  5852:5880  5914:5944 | 3.6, 1.39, 1.35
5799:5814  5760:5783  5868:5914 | -1.0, 1.37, 1.28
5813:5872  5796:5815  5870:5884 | -0.7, 1.41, 1.4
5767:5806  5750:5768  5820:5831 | 1.7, 1.43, 1.42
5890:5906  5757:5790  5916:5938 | 2.3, 1.38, 1.33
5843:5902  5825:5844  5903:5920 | 3.2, 1.46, 1.32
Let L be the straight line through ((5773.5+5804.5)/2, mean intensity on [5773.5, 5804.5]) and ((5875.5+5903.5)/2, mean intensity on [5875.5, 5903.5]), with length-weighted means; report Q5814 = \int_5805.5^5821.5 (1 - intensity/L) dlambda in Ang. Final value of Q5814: -1.4 Ang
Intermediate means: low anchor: 1.35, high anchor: 1.22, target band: 1.43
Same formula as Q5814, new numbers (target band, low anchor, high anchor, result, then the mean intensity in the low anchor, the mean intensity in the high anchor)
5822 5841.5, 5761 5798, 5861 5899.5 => -2.1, 1.36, 1.29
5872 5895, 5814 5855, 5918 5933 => 2.2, 1.44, 1.35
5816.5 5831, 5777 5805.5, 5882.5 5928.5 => -1.1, 1.35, 1.25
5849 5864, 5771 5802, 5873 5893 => -0.9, 1.34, 1.27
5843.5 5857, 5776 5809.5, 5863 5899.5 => -1.1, 1.36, 1.29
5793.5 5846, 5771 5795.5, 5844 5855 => -1.6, 1.33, 1.43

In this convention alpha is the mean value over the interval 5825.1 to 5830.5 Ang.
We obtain 1.46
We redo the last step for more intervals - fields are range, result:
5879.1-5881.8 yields 1.42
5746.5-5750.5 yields 1.43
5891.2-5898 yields 1.08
